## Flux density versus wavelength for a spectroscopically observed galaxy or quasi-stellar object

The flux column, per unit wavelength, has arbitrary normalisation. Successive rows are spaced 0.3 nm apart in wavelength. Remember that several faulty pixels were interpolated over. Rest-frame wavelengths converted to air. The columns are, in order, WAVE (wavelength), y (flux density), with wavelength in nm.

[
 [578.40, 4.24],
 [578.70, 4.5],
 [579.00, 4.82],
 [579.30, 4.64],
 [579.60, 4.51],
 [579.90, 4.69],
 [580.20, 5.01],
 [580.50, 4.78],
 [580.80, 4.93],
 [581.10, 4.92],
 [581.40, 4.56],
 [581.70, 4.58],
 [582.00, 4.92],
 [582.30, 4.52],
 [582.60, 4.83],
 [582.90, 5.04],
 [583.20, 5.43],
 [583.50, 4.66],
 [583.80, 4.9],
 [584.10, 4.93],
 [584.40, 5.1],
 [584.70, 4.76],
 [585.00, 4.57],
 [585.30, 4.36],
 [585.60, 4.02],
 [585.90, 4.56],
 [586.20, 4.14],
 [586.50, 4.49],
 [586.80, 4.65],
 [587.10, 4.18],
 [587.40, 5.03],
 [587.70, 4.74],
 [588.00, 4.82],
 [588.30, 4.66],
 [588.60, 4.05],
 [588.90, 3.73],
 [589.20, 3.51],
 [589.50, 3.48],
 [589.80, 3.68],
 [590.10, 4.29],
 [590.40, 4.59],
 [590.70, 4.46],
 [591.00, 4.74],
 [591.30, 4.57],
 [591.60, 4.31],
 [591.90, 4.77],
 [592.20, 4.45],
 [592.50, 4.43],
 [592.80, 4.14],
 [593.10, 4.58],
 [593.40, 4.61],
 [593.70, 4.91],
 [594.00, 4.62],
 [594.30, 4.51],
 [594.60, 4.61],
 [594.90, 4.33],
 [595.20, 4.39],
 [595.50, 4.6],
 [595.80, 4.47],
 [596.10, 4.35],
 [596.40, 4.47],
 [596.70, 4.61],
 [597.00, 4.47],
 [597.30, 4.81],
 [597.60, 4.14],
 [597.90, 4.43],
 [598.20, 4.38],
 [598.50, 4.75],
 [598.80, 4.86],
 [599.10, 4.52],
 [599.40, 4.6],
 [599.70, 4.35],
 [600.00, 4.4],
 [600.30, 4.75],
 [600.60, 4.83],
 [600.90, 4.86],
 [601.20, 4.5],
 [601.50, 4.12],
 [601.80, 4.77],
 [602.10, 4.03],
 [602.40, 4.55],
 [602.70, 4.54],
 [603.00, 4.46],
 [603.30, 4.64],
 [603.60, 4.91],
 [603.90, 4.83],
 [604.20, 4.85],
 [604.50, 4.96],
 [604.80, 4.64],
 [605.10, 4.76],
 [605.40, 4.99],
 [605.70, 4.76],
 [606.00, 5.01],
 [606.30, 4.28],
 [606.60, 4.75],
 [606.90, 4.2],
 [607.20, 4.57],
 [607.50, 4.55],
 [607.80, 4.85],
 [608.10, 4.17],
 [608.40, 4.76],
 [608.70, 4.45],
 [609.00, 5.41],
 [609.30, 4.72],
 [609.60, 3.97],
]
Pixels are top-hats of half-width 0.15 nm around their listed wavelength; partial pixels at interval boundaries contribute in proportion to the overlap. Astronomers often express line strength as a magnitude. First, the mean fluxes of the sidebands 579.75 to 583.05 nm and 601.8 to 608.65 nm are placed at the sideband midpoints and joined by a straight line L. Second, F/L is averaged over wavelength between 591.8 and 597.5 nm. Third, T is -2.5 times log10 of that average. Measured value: 0.04 mag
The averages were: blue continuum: 4.8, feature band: 4.53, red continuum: 4.64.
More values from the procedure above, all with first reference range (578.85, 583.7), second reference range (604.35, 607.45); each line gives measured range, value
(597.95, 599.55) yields 0.03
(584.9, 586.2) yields 0.10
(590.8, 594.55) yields 0.05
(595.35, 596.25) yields 0.06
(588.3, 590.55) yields 0.20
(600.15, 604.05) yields 0.02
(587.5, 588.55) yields 0.02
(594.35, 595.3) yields 0.07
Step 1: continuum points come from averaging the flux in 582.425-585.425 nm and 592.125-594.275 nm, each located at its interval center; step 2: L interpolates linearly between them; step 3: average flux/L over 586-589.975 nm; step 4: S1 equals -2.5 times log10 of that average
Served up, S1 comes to 0.11 mag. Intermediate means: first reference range 4.86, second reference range 4.54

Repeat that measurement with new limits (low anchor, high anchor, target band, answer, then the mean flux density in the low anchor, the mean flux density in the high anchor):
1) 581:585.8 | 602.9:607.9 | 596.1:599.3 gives 0.04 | 4.75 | 4.71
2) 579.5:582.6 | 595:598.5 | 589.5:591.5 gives 0.06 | 4.75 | 4.48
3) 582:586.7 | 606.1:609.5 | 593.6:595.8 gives 0.02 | 4.69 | 4.61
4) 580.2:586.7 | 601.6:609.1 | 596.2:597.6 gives 0.04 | 4.72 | 4.66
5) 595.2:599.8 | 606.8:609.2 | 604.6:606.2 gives -0.05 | 4.52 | 4.63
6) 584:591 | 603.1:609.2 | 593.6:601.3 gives 0.00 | 4.39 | 4.71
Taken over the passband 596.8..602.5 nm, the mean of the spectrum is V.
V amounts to 4.53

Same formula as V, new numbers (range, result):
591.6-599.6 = 4.53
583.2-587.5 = 4.62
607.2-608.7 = 4.57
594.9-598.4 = 4.46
